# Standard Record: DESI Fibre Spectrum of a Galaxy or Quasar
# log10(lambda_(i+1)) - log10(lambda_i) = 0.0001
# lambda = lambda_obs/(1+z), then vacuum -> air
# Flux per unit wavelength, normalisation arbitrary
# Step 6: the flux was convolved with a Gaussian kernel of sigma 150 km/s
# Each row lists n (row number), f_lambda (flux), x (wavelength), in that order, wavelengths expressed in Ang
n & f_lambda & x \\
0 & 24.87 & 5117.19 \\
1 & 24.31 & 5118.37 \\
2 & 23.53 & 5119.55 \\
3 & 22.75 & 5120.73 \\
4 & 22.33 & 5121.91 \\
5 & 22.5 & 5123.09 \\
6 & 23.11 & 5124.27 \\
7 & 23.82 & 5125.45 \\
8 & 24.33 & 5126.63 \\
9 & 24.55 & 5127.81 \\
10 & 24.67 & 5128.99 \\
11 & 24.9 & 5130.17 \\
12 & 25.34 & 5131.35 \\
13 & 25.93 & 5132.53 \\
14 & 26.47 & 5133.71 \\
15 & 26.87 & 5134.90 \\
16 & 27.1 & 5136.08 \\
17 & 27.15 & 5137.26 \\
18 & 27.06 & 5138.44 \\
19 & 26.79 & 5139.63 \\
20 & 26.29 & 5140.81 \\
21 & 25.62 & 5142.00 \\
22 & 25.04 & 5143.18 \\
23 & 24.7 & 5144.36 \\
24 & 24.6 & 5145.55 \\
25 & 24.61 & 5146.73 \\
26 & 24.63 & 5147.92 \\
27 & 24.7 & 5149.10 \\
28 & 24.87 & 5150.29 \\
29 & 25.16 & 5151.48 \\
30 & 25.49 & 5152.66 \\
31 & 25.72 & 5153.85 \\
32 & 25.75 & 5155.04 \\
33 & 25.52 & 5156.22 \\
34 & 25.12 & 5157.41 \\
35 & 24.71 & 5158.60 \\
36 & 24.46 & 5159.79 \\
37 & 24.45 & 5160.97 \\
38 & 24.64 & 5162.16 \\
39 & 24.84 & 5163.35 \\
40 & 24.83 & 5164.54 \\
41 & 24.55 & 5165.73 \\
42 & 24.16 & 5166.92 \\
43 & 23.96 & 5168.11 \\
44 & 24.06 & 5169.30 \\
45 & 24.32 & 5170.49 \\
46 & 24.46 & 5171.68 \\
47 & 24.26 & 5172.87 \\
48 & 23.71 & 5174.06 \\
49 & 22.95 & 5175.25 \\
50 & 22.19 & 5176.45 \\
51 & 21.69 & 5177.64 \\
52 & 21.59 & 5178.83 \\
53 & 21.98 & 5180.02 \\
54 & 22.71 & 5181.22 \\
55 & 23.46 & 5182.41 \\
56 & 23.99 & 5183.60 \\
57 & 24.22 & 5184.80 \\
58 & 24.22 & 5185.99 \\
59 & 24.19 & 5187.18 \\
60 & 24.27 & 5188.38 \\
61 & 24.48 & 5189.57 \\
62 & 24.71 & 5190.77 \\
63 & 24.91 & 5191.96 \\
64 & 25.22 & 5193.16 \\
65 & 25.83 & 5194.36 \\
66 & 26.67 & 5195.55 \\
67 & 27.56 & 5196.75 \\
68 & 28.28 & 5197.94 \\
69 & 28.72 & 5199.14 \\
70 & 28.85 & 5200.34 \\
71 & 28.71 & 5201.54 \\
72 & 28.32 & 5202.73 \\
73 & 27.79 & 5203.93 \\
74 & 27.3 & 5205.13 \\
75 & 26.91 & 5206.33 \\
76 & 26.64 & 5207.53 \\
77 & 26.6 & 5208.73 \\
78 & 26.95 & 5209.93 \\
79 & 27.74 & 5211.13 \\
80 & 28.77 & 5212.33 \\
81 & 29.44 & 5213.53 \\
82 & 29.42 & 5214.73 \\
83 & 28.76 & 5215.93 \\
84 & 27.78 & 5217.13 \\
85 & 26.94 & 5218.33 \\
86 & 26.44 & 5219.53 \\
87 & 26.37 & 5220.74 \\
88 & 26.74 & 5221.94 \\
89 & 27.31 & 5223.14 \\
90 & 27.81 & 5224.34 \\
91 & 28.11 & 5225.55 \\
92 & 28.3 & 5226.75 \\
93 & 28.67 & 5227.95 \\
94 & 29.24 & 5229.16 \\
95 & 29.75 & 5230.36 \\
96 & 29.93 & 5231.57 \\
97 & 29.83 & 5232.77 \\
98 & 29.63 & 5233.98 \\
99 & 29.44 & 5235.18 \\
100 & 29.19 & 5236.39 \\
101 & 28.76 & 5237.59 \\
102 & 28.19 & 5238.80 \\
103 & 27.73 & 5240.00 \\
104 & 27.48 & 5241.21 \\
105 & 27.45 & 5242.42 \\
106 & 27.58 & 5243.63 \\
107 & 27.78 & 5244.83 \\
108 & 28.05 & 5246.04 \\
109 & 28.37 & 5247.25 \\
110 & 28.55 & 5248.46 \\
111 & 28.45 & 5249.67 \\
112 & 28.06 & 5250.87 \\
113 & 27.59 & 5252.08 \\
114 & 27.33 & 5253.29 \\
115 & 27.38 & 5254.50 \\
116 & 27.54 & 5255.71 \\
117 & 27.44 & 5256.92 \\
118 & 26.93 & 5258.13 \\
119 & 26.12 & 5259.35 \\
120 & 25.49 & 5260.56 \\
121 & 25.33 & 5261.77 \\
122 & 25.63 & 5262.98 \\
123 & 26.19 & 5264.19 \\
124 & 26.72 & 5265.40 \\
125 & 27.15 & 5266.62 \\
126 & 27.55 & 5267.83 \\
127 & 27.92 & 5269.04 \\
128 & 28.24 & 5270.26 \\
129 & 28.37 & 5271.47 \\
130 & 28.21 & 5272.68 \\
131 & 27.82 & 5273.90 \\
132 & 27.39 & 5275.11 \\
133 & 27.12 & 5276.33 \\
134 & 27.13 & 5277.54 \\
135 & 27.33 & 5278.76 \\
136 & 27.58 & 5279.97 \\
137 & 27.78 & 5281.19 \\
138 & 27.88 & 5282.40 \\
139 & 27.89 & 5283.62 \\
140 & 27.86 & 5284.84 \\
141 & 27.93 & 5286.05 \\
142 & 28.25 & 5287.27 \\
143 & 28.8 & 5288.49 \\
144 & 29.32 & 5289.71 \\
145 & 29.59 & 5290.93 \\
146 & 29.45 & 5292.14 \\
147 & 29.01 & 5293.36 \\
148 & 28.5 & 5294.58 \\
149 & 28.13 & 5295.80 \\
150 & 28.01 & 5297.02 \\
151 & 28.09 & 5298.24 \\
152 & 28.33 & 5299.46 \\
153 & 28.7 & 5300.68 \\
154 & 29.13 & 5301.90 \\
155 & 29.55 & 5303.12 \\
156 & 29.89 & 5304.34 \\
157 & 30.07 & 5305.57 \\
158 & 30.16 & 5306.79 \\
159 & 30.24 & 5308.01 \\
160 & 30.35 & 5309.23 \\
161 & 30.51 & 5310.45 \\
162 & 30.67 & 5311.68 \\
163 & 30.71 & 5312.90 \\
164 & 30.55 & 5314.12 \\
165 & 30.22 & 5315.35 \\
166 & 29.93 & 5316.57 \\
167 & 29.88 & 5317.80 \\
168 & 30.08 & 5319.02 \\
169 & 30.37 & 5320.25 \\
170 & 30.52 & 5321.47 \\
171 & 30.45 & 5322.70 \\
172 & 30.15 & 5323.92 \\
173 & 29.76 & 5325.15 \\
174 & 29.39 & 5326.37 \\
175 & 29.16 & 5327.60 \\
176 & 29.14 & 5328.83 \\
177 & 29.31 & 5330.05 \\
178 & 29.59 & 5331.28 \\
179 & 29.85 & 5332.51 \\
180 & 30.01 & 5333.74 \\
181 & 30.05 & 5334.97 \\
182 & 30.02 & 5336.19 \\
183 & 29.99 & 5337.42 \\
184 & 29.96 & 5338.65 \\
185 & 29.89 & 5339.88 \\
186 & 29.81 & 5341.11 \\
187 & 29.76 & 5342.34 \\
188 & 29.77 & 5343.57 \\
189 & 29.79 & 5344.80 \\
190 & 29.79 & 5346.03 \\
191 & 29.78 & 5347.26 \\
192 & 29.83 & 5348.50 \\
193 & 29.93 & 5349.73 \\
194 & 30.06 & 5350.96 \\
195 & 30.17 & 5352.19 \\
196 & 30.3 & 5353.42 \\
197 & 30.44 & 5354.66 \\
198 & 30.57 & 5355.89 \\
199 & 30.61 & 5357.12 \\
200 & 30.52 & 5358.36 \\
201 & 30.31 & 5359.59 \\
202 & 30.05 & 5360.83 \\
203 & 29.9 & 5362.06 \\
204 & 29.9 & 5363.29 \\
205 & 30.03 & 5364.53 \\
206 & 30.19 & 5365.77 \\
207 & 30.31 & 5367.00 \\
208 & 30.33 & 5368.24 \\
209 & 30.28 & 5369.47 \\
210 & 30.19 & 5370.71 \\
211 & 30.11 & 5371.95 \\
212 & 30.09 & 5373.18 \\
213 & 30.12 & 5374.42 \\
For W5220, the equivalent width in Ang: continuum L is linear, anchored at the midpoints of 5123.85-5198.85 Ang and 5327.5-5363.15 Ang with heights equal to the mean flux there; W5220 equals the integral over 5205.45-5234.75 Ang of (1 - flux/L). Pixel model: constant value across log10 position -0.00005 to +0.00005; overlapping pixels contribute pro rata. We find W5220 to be -1.8 Ang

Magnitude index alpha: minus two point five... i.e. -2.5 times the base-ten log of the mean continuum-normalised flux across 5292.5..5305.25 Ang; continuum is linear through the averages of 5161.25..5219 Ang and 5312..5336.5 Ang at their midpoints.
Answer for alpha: 0.015 mag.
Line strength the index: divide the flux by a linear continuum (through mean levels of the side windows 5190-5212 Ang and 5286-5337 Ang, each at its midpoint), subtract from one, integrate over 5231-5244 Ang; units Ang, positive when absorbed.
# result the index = -0.4 Ang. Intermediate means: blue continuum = 27.1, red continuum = 29.6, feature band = 28.7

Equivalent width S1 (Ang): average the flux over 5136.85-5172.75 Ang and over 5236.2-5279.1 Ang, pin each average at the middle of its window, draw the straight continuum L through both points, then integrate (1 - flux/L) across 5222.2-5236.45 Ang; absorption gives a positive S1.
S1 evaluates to -1.10 Ang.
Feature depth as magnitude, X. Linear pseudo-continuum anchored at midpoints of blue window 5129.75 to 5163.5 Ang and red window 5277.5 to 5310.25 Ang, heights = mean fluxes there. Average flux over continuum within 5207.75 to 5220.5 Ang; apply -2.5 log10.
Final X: -0.03 mag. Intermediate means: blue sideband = 25.5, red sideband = 28.8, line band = 27.8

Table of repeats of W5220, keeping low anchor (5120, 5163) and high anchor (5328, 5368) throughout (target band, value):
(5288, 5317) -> -0.6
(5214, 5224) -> -0.2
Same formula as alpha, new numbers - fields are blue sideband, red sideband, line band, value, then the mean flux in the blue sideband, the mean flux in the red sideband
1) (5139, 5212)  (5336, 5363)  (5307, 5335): -0.029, 25.2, 30.1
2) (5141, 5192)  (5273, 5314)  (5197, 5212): -0.086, 24.3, 28.8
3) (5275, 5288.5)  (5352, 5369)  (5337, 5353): -0.005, 27.7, 30.3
